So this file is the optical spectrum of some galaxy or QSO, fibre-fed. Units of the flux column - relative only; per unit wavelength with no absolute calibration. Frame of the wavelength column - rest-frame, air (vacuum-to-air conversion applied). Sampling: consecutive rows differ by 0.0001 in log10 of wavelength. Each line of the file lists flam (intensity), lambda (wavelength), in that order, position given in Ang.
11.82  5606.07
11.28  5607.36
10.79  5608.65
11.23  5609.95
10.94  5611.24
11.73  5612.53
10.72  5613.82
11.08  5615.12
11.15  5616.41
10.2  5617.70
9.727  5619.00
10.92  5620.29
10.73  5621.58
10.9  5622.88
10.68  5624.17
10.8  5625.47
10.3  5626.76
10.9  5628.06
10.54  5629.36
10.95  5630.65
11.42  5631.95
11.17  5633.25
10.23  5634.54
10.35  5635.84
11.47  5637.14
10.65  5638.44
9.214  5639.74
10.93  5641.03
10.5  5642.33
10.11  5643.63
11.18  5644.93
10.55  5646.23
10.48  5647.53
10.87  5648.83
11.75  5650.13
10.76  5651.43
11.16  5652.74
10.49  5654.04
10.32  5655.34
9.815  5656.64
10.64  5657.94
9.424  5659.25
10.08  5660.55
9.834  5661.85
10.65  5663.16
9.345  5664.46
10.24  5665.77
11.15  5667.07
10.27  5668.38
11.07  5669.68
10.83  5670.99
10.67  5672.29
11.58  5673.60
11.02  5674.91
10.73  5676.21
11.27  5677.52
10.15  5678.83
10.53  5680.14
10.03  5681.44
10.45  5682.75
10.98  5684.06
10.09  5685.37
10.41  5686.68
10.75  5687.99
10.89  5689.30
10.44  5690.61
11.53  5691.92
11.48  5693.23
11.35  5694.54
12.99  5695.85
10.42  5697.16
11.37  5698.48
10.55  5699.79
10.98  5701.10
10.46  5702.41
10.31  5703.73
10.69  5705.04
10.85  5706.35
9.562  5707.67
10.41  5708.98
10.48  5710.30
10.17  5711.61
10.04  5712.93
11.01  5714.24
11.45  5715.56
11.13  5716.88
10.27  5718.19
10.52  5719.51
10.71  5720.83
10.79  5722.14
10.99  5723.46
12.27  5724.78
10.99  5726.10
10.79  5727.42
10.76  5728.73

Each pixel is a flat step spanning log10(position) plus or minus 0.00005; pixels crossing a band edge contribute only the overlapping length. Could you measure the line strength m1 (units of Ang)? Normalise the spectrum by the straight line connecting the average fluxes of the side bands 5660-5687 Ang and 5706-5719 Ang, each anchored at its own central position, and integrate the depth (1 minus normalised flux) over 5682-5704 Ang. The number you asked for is -0.8 Ang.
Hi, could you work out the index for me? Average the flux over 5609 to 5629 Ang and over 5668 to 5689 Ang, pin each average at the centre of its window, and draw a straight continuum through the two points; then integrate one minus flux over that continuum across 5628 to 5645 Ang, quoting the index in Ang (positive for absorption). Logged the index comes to 0.16 Ang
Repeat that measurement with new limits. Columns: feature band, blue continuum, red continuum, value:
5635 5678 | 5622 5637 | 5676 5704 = 0.85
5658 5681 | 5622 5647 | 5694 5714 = 0.38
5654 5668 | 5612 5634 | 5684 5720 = 0.81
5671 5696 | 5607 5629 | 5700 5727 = -0.31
